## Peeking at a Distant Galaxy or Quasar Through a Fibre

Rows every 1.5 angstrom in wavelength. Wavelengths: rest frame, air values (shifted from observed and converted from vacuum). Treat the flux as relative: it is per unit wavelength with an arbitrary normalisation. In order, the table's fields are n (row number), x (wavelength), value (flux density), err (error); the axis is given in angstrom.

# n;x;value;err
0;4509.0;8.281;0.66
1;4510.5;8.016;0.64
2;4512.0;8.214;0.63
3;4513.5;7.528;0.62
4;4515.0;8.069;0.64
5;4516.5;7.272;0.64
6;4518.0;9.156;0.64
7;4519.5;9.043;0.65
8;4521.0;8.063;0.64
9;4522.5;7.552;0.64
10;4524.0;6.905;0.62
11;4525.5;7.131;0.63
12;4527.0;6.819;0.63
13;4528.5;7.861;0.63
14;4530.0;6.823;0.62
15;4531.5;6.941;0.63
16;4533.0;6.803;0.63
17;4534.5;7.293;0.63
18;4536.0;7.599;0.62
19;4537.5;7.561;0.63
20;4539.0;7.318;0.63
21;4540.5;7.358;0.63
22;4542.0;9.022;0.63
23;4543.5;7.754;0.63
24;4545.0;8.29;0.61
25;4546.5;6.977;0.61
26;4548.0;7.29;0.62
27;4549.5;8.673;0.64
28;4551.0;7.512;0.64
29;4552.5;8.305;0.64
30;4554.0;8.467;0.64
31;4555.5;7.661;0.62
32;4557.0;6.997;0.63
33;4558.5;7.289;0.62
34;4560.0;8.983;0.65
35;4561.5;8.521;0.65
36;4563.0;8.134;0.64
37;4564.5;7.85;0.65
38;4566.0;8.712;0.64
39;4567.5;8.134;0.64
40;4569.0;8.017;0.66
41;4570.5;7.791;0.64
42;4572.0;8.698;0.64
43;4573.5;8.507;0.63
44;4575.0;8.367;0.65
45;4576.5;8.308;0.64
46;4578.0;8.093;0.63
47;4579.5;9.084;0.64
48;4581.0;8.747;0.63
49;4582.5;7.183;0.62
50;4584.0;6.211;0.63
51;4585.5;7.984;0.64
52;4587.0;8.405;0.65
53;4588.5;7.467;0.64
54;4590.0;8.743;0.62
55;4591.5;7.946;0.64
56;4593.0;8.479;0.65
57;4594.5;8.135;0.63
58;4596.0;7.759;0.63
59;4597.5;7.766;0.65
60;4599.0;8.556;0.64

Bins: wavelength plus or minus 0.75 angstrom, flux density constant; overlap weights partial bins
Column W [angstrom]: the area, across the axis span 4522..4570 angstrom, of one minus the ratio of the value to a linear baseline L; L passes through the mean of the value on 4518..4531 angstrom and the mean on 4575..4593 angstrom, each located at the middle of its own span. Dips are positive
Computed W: 0.4 angstrom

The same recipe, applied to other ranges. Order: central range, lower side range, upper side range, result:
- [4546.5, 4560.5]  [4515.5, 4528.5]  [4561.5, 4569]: 0.44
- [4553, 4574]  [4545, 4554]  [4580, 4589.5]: -0.85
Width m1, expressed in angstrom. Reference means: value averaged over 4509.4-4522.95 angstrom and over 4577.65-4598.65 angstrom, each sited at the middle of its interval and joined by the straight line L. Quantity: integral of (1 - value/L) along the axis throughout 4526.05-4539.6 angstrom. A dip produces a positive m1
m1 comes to 1.5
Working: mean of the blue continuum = 8.12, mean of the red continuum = 8.01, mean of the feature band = 7.22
